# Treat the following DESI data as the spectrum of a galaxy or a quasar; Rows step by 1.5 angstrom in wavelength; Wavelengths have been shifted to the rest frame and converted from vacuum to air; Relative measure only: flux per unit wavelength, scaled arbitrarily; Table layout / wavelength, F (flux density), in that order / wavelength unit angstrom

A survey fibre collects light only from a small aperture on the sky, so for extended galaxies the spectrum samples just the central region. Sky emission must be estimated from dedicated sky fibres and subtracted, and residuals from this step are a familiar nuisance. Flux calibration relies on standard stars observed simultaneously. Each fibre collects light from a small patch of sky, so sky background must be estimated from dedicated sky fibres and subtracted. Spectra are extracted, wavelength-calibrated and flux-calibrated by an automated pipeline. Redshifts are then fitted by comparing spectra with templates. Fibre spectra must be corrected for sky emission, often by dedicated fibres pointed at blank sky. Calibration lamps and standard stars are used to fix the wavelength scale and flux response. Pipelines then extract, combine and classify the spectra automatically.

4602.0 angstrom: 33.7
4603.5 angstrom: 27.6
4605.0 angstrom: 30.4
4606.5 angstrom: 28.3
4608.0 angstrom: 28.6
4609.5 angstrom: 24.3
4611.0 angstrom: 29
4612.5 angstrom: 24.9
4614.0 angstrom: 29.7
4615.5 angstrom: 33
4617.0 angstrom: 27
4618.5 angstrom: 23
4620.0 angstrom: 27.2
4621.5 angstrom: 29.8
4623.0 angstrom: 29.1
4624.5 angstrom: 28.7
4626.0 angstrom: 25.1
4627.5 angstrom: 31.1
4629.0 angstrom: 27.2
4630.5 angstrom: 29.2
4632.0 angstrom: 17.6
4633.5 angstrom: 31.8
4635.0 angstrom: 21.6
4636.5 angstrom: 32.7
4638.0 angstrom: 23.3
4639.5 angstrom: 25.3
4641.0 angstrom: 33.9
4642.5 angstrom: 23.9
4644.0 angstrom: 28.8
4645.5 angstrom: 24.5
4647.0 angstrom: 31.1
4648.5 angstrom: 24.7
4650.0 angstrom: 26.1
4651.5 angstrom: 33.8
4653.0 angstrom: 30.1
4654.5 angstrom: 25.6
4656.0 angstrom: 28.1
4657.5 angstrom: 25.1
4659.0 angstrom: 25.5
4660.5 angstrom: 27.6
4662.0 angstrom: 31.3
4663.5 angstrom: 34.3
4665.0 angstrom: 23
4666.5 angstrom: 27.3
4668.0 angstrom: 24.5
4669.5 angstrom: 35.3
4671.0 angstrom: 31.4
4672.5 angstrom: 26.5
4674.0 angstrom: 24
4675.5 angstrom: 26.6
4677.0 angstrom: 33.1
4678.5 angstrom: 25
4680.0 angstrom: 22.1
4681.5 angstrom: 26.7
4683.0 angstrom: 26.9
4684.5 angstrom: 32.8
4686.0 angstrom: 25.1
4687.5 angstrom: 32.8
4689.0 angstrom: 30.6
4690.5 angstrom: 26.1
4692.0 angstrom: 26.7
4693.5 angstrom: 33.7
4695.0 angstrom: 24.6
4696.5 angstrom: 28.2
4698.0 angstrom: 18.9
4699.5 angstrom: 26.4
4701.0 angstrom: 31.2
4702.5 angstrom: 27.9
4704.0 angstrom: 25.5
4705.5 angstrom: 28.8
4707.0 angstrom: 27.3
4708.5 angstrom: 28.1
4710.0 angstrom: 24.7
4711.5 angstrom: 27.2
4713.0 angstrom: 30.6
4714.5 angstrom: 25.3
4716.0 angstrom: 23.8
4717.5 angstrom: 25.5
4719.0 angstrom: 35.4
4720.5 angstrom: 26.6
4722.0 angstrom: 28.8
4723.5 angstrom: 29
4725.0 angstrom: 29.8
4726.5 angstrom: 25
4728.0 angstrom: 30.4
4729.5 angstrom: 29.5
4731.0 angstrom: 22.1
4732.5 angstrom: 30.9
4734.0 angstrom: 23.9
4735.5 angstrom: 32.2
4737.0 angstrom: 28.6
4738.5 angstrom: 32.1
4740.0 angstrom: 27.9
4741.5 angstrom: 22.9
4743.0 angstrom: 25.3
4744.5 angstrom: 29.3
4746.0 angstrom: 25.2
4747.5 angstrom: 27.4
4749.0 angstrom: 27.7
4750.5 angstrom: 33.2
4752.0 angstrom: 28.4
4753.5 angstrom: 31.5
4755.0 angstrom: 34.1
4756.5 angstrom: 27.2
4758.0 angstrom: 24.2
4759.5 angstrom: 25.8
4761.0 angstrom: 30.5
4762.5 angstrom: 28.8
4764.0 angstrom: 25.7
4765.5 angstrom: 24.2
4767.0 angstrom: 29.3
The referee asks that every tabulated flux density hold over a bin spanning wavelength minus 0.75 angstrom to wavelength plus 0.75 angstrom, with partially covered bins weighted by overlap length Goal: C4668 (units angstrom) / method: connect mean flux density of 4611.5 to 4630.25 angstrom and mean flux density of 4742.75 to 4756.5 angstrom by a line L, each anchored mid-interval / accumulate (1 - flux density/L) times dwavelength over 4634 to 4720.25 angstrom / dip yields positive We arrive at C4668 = 2.6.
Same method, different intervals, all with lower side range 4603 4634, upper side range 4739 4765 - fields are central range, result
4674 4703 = 0.29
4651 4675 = -0.41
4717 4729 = -0.43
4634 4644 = 0.25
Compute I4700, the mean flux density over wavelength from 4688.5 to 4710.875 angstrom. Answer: 27.2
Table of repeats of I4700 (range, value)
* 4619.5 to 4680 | 27.7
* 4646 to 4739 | 27.9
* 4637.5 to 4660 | 27.4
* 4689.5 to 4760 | 27.8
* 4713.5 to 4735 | 27.7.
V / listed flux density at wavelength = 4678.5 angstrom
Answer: 25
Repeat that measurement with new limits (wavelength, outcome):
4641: 33.9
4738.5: 32.1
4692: 26.7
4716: 23.8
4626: 25.1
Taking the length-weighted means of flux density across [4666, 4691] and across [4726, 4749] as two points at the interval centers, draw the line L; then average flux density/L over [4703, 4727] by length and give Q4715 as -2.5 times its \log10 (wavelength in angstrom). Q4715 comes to 0.01 mag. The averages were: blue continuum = 28.1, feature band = 27.6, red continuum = 27.5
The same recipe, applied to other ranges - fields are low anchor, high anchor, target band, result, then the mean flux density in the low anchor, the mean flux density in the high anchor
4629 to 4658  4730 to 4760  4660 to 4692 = -0.028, 27.2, 28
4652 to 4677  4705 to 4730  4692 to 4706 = 0.032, 28.1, 28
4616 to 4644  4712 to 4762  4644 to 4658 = -0.016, 27.2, 28.2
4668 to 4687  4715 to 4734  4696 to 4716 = 0.043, 27.9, 27.9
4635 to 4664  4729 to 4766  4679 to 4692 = 0.008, 28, 28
